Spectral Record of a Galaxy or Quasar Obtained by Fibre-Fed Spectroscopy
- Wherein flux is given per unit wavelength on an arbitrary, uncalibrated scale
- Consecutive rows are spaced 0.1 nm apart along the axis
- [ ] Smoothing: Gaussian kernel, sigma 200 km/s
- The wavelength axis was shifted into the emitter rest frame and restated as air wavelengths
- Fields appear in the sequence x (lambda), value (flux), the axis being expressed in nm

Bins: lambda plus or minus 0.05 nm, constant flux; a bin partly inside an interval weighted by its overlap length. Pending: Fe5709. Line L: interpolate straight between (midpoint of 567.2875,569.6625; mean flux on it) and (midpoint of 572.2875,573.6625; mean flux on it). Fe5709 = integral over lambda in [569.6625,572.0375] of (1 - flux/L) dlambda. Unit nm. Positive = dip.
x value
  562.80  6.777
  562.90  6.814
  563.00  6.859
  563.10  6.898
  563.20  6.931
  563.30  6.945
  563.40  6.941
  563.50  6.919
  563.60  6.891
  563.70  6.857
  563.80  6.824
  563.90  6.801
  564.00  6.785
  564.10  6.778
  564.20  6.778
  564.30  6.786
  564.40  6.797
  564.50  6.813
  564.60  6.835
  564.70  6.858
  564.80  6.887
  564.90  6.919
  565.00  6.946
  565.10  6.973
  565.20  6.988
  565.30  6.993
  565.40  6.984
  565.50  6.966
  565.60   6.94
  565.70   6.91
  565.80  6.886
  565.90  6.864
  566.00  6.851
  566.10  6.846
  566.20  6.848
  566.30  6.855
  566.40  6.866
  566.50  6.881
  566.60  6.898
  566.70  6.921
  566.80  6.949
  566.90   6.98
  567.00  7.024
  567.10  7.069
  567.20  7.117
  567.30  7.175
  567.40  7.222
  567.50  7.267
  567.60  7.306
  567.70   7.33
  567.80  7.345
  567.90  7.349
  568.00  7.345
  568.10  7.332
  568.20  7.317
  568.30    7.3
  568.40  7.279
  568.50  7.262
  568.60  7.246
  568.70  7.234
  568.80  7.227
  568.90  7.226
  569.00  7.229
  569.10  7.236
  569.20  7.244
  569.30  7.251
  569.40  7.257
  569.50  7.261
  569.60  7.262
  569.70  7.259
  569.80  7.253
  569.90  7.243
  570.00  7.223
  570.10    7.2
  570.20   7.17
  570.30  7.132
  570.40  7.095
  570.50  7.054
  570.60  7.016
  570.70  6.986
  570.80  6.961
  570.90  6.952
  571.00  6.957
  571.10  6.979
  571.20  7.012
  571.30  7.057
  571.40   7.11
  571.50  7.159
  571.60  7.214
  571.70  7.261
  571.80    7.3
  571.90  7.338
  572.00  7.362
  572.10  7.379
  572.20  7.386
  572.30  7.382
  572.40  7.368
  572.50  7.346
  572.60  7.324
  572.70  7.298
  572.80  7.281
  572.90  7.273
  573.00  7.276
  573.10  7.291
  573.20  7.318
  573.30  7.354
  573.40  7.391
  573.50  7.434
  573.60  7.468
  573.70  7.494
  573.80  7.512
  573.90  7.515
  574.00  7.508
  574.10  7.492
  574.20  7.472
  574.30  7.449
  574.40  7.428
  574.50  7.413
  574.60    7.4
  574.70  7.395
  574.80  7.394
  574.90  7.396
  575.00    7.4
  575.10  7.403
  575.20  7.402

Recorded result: 0.06 nm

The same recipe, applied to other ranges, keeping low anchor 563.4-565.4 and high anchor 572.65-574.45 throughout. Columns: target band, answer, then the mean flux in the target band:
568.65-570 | -0.016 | 7.24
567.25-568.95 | -0.047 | 7.28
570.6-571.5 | 0.031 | 7.01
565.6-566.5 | 0.012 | 6.87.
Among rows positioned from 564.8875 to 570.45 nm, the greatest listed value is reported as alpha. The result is 7.349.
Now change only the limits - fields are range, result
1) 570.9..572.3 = 7.386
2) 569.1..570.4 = 7.262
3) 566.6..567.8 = 7.345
